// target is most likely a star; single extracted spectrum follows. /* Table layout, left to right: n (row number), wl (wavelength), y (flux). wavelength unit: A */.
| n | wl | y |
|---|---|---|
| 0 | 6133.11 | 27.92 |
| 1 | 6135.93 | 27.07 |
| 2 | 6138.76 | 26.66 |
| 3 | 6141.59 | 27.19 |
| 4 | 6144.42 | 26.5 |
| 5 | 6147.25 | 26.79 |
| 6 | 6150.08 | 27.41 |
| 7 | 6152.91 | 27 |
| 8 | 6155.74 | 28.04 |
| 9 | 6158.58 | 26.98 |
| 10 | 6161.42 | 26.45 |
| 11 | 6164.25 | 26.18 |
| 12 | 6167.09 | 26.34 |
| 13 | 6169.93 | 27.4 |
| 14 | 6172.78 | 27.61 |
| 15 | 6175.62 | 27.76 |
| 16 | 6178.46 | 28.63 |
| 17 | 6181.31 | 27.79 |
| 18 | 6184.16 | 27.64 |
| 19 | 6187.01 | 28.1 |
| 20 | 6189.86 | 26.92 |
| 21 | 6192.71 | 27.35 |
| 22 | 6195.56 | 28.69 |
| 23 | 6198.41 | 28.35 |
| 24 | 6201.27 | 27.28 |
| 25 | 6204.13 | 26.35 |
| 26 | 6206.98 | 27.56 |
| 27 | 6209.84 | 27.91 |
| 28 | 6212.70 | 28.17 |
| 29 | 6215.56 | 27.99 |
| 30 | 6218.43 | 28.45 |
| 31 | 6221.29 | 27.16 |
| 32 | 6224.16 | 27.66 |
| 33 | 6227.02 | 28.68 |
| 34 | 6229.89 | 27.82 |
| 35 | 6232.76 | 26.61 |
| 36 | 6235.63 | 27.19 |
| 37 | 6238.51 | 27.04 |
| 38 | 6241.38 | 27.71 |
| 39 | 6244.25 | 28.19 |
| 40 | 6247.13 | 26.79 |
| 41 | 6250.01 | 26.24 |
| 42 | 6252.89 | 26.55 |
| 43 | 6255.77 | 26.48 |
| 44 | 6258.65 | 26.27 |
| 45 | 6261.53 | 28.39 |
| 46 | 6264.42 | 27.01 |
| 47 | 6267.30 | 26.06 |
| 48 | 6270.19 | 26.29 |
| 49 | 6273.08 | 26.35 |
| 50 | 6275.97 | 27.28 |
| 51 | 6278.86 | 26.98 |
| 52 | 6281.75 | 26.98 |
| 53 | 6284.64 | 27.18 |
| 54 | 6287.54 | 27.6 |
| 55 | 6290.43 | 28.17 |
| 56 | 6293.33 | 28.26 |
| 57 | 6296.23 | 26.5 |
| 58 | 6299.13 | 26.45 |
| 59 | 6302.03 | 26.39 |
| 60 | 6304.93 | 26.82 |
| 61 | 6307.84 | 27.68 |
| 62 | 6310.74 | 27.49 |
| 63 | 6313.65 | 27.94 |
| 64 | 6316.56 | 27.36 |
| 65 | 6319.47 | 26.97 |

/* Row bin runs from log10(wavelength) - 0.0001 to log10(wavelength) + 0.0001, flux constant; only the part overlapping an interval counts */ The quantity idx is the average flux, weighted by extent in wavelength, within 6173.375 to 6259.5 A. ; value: 27.5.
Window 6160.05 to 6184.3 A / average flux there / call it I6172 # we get 27.3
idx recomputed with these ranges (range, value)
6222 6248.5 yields 27.5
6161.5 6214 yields 27.5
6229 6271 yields 27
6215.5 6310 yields 27.2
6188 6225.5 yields 27.7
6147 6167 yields 27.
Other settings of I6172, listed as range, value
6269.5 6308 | 27.1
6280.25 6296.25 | 27.5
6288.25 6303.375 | 27.2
